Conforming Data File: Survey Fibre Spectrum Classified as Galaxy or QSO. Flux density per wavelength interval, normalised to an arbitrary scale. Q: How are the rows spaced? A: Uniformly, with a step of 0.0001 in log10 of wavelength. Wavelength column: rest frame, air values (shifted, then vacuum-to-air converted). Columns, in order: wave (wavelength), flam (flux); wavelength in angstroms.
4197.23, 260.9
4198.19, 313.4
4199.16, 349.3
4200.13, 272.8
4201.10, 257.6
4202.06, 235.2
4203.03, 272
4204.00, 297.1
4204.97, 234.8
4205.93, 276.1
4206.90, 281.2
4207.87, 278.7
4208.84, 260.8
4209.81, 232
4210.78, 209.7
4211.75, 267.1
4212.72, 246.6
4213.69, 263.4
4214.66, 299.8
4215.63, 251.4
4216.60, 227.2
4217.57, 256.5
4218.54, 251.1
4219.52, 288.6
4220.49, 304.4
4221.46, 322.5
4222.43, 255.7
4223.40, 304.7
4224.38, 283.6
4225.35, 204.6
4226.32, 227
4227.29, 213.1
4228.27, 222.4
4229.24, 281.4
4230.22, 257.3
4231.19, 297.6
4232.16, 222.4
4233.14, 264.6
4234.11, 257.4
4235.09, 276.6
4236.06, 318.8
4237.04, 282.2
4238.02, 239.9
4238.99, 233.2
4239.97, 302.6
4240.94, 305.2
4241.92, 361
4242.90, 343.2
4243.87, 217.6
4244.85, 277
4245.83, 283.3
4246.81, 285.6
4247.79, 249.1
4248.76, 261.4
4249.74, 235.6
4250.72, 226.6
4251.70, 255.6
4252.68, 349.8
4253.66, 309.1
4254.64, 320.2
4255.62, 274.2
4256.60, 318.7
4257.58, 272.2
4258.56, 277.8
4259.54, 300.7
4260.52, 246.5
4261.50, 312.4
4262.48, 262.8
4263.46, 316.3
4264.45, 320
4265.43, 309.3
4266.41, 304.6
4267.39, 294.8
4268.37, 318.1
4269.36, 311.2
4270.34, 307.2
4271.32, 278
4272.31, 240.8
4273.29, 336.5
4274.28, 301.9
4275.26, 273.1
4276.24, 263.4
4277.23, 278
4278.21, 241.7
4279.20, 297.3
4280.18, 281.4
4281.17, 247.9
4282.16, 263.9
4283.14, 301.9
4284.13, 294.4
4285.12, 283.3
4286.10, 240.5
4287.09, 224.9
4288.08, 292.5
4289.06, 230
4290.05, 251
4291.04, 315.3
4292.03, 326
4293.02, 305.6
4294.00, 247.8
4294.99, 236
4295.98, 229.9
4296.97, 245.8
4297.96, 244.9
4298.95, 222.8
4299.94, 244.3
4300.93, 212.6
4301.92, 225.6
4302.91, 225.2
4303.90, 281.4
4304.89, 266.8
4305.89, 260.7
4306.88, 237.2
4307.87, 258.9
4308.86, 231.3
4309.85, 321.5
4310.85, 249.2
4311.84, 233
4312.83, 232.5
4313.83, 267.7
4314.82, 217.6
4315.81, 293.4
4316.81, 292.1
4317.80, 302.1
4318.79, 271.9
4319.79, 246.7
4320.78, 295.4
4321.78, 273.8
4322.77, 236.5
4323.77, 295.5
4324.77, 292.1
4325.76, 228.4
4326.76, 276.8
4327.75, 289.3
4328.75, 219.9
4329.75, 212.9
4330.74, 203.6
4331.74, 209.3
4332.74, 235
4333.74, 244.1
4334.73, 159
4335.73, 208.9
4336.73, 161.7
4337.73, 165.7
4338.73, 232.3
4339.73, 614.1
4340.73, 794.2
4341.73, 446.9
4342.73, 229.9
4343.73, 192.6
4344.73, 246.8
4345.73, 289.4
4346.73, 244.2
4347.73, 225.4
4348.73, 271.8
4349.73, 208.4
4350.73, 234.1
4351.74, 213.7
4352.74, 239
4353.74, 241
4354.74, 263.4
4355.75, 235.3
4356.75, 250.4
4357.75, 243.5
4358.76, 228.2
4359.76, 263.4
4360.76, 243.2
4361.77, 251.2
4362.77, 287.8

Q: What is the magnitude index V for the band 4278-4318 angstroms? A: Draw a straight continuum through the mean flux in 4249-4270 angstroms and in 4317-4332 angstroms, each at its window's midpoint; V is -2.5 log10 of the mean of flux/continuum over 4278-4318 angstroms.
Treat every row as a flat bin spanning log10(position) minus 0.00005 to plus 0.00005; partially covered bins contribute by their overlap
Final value 0.048 mag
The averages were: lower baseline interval 292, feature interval 260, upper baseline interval 258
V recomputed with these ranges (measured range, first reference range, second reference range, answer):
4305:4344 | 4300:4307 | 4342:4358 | -0.12 mag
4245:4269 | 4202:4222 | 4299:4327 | -0.10 mag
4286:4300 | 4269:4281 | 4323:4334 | 0.05 mag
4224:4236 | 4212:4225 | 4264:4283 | 0.09 mag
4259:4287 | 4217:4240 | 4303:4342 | -0.07 mag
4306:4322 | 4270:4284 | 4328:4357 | 0.03 mag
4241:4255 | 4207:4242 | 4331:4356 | -0.07 mag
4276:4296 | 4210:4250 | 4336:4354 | 0.03 mag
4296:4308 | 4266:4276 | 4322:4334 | 0.11 mag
